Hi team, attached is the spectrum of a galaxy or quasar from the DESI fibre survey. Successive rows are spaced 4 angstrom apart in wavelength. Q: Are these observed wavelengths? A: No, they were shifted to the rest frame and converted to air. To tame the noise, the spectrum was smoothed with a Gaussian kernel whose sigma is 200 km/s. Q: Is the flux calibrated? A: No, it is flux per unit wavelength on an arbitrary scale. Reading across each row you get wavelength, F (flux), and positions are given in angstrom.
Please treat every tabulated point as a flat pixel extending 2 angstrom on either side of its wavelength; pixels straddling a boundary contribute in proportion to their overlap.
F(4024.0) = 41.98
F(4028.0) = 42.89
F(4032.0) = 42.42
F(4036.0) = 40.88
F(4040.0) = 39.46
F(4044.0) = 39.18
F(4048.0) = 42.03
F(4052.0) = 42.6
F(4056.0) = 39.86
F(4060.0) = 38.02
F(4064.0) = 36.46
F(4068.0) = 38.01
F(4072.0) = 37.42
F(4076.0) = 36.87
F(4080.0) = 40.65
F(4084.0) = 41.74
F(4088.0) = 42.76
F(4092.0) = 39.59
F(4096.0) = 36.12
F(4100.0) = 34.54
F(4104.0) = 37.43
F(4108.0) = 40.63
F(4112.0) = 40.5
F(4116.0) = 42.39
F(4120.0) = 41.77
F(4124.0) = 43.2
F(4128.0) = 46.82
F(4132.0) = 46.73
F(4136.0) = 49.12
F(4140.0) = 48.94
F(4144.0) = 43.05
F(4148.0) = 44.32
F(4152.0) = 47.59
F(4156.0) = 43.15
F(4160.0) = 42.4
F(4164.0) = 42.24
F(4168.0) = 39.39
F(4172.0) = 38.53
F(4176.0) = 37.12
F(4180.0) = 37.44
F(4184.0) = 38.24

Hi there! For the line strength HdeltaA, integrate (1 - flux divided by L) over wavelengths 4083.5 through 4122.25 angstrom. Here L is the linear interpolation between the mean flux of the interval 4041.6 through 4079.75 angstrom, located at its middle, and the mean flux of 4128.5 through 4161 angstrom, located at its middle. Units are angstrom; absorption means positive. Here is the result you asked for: 2.5 angstrom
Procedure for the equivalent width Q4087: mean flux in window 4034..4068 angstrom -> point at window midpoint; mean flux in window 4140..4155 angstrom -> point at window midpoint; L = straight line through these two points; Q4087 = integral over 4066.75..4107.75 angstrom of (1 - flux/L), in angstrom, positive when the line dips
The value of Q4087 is 3.1 angstrom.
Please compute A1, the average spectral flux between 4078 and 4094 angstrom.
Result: 41.2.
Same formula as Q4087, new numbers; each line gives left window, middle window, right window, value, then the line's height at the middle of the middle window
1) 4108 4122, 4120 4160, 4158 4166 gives -3.44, 41.9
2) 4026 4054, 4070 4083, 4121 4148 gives 1.38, 43.1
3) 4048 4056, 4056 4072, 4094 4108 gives 1.08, 40.5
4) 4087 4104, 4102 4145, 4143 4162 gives -2.81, 41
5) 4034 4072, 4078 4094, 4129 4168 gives 0.08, 41.4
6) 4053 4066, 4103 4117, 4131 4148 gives 1.08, 43.6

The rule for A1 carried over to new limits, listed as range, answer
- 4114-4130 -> 43.5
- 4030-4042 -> 40.9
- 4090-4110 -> 37.7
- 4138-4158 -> 45.4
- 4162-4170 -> 40.8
